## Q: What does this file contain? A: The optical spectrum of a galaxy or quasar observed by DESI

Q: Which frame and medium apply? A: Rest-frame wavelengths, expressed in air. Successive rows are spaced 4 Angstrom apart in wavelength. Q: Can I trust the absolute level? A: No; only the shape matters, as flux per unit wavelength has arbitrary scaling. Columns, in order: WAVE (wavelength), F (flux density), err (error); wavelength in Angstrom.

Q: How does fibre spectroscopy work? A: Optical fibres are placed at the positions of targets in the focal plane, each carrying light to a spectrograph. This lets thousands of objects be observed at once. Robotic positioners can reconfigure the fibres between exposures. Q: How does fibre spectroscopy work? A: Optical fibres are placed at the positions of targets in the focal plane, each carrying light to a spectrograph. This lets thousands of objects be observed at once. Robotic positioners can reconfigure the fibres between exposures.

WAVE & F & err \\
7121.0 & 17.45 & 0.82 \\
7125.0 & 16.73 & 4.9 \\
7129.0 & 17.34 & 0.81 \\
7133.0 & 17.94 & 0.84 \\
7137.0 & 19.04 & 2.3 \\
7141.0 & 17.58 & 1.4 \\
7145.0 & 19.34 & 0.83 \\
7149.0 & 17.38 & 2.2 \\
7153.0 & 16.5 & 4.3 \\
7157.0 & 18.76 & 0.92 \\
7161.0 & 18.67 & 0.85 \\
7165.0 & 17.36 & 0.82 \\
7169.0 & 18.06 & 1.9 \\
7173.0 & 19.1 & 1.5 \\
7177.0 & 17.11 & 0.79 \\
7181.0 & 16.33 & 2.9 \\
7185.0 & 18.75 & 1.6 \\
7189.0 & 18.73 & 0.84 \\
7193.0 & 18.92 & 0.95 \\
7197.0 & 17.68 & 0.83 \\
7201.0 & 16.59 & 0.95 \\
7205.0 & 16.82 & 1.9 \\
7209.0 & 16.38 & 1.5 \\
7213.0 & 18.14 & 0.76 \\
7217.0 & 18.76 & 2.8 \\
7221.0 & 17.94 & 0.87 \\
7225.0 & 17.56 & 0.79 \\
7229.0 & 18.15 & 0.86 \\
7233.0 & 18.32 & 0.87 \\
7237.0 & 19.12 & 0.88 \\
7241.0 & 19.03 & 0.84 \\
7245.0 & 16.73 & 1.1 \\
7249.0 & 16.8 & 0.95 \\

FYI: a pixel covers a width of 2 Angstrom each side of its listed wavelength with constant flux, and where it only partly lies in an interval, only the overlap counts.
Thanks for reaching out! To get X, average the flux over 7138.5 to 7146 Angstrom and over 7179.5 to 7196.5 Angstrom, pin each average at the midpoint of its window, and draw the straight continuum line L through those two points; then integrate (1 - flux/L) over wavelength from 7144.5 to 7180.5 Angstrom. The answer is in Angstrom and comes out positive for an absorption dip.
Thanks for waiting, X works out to 0.8 Angstrom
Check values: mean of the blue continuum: 18.4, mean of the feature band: 17.9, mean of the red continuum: 18.2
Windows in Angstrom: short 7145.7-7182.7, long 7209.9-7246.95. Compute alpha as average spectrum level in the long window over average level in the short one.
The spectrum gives 1.0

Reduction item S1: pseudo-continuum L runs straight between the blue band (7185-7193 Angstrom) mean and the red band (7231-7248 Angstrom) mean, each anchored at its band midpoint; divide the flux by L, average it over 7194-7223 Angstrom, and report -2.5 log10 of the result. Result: 0.06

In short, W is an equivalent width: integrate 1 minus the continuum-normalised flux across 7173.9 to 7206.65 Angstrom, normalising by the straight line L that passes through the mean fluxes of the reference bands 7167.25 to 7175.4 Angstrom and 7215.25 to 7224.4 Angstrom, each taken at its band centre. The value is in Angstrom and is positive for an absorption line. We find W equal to 1.3 Angstrom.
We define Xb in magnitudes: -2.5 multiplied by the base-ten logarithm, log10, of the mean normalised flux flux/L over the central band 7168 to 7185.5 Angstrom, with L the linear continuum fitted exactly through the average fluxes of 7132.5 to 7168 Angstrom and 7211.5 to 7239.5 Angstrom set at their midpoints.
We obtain 0.02 mag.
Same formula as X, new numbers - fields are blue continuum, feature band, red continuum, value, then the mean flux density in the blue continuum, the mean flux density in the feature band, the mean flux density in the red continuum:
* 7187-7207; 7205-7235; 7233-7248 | 0.3 Angstrom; 17.7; 17.8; 18.2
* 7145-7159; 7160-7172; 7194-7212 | -0.3 Angstrom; 17.8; 18.1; 17.1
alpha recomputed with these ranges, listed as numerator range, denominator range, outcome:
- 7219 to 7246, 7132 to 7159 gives 1.01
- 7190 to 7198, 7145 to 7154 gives 1.05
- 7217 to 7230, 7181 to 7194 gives 0.98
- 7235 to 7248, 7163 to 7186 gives 1.02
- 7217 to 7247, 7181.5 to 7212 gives 1.03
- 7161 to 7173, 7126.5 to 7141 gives 1.01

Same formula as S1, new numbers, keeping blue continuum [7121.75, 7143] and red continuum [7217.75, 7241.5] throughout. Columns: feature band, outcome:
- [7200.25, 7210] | 0.10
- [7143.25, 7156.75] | 0.00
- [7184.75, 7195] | -0.04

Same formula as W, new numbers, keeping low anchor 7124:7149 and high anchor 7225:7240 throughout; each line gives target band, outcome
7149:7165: 0.2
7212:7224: 0.1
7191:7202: 0.3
